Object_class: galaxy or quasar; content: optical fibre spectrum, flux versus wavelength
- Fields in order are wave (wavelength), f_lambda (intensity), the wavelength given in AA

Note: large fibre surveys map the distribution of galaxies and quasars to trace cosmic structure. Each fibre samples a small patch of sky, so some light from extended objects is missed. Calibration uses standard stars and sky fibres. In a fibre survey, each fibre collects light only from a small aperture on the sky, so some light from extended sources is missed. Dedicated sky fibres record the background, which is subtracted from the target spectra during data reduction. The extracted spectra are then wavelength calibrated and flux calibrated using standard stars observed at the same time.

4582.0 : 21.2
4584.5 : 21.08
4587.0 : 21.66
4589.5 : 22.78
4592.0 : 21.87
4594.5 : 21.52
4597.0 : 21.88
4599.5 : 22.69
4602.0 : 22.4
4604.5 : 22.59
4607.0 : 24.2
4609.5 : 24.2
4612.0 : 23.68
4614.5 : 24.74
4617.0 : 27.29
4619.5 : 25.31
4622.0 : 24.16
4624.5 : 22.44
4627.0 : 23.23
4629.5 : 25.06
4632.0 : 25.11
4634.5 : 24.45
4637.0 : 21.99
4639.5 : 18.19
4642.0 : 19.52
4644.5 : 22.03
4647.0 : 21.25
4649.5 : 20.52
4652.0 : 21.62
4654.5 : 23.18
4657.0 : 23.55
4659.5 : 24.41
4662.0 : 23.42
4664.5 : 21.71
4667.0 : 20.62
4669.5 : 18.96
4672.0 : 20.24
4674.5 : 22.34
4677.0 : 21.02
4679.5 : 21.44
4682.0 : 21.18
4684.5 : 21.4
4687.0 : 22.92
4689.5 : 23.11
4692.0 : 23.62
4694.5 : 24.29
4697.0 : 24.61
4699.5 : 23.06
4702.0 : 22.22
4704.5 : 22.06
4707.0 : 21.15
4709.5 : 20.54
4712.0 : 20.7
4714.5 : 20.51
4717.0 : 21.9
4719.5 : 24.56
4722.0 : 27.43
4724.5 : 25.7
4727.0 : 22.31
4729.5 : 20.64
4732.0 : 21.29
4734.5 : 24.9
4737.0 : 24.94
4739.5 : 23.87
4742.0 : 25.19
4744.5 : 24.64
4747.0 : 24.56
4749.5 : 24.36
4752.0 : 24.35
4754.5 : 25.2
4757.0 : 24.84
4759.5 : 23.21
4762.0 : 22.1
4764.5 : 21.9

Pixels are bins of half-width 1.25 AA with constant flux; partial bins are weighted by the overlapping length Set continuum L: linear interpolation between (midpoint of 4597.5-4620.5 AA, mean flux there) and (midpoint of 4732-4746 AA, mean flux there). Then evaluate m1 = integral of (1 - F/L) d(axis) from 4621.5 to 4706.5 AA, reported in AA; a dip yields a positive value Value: 6.66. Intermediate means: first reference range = 24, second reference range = 24.4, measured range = 22.3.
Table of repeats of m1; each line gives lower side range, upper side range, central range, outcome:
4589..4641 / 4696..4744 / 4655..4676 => 1.1 AA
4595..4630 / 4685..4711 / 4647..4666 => 0.6 AA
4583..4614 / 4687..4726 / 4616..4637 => -1.6 AA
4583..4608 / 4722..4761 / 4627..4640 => -0.3 AA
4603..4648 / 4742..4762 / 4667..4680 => 1.6 AA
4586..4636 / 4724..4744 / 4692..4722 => 1.2 AA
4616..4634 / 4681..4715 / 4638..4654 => 2.2 AA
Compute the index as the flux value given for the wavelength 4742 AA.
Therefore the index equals 25.19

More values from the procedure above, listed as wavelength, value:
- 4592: 21.87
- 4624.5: 22.44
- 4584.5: 21.08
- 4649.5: 20.52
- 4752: 24.35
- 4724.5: 25.7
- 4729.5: 20.64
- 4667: 20.62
